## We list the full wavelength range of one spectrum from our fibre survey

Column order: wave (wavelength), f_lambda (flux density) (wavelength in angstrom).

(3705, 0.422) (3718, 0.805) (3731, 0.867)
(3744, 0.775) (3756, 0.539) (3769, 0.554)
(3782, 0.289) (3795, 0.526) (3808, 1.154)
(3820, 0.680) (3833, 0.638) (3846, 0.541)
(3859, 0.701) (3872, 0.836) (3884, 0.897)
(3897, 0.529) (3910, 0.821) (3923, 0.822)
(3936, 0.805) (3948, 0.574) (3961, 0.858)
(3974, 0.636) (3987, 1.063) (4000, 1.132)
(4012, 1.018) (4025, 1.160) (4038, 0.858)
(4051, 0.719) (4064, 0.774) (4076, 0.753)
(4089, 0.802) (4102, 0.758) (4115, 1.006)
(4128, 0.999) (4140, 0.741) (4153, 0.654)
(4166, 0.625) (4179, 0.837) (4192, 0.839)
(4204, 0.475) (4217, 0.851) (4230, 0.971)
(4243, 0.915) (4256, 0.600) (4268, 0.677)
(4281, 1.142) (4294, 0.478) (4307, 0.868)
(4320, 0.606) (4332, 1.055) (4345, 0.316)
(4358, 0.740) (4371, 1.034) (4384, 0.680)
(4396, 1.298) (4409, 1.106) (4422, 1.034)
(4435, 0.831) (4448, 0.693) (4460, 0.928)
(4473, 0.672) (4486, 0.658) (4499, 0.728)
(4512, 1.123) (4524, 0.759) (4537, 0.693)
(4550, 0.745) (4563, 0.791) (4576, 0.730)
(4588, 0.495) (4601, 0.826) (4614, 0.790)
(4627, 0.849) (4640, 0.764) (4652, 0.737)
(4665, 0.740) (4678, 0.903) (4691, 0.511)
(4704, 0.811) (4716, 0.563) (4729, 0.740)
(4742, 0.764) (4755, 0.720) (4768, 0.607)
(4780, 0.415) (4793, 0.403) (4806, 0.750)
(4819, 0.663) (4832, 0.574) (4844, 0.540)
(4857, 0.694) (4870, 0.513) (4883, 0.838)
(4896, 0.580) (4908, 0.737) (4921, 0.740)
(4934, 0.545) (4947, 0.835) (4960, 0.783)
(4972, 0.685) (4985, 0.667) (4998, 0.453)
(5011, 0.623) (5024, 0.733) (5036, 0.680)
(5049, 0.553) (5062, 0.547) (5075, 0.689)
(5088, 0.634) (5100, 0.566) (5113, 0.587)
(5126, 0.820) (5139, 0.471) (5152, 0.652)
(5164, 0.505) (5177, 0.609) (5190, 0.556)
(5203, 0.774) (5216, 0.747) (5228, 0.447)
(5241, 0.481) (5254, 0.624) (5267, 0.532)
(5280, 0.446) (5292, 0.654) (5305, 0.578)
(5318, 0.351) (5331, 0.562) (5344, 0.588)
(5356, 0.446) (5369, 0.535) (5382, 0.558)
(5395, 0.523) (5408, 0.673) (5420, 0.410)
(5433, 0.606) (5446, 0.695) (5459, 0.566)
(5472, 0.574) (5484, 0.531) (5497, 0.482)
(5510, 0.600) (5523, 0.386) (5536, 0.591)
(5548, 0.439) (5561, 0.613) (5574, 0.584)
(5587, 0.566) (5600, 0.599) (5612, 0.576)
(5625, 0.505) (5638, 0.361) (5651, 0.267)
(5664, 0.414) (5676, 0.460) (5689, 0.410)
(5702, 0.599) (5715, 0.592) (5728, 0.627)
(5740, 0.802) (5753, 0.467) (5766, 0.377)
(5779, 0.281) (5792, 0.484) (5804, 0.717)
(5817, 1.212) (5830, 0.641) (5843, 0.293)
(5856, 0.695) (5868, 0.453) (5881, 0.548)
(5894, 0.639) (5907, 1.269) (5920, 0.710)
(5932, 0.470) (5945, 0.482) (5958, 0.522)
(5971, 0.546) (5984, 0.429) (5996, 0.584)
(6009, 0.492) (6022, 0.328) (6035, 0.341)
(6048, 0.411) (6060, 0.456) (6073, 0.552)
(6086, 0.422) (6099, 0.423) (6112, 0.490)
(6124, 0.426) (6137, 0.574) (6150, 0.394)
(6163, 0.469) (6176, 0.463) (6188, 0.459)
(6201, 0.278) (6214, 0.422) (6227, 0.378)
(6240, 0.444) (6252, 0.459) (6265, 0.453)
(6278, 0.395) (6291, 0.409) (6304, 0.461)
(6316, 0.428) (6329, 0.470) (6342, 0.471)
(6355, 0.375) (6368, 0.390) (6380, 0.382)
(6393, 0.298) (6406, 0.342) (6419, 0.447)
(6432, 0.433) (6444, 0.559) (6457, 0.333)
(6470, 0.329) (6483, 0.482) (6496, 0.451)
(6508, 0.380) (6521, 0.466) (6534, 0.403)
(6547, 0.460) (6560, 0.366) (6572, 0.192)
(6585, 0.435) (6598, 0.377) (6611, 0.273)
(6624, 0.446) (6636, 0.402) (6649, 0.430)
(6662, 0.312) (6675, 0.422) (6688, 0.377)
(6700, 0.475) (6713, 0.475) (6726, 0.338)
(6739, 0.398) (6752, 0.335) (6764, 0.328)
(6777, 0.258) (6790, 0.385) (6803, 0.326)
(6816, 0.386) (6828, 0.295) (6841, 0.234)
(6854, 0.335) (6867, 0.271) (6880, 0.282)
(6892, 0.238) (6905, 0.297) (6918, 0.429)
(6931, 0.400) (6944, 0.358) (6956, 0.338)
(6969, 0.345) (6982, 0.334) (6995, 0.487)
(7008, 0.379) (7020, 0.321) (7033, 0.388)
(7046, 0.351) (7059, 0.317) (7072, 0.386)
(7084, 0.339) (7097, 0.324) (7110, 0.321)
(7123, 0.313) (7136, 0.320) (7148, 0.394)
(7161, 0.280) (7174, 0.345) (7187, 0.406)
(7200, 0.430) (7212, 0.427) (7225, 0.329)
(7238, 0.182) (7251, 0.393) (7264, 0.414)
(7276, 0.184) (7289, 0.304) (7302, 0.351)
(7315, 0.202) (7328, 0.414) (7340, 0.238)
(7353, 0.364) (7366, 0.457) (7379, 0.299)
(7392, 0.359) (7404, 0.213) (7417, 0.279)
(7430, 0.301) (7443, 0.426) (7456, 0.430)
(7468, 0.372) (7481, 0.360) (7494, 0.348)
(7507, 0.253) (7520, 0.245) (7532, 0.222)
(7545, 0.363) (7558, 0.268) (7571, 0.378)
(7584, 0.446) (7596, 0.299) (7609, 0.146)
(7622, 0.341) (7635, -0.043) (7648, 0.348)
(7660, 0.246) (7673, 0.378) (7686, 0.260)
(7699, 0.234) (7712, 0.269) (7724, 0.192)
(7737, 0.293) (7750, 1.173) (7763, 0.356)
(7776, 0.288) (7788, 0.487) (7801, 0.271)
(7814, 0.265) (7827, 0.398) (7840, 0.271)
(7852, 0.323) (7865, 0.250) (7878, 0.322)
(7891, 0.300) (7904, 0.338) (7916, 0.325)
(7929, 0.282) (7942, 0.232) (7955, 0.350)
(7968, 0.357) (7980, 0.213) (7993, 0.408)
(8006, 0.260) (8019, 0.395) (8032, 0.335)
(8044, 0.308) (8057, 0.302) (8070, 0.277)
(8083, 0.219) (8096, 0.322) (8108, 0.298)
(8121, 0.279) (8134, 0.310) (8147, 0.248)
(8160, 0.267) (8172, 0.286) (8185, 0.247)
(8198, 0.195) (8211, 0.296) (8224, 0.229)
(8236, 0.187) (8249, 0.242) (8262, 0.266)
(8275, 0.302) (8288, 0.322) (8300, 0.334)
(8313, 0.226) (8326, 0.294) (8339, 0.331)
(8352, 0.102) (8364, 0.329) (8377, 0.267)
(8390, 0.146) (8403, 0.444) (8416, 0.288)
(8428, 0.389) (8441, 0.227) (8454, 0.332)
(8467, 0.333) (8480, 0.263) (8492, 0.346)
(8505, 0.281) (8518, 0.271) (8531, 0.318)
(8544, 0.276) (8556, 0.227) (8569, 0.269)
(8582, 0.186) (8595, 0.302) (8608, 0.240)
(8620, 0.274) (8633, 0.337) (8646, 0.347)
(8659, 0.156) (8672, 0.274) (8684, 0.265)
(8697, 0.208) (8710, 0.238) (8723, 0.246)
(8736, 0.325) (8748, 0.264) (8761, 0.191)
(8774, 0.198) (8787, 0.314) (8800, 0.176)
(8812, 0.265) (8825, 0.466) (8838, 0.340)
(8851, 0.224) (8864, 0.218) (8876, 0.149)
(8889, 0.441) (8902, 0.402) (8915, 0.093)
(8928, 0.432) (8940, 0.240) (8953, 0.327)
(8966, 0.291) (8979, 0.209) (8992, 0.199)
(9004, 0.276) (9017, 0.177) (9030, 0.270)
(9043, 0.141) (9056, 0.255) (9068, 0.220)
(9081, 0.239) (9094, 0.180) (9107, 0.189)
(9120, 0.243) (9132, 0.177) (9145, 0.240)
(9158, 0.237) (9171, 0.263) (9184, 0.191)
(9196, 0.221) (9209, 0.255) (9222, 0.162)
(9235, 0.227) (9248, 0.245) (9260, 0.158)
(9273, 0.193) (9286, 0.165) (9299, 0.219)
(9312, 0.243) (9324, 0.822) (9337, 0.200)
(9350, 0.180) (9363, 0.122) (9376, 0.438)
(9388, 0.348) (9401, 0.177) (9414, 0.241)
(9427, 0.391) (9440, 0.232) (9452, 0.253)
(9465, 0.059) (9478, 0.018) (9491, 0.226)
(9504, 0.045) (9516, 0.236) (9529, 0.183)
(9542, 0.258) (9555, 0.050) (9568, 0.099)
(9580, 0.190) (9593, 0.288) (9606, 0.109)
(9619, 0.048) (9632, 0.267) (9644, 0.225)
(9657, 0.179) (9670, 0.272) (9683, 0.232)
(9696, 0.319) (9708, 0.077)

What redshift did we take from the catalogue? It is 0.18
